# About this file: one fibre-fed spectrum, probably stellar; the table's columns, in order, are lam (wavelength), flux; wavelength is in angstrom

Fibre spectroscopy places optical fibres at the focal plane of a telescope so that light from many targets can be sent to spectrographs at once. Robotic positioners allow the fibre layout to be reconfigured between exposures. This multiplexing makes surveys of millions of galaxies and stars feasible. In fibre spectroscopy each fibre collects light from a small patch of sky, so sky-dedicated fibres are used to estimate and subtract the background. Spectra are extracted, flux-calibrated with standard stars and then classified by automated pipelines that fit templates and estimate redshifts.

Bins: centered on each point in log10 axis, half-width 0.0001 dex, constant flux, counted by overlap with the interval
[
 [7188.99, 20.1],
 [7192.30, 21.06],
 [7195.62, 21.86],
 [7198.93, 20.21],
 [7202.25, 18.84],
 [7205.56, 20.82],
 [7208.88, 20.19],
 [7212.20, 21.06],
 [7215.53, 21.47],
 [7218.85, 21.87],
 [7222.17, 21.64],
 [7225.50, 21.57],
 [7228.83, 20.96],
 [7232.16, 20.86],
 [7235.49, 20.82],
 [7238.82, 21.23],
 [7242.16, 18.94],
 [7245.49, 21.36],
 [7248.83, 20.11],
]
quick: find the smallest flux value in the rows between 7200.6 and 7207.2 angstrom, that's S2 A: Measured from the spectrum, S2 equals 18.84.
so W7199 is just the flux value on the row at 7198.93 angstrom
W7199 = 20.21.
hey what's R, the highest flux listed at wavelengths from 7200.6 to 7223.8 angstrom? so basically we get 21.87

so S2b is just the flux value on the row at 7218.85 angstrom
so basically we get 21.87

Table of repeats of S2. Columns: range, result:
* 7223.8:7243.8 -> 18.94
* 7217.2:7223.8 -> 21.64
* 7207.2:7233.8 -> 20.19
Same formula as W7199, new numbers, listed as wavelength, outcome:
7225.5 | 21.57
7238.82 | 21.23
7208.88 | 20.19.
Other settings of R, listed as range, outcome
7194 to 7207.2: 21.86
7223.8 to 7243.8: 21.57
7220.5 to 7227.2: 21.64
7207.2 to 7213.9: 21.06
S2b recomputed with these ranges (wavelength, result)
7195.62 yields 21.86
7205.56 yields 20.82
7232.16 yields 20.86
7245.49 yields 21.36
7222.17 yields 21.64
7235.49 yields 20.82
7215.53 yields 21.47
